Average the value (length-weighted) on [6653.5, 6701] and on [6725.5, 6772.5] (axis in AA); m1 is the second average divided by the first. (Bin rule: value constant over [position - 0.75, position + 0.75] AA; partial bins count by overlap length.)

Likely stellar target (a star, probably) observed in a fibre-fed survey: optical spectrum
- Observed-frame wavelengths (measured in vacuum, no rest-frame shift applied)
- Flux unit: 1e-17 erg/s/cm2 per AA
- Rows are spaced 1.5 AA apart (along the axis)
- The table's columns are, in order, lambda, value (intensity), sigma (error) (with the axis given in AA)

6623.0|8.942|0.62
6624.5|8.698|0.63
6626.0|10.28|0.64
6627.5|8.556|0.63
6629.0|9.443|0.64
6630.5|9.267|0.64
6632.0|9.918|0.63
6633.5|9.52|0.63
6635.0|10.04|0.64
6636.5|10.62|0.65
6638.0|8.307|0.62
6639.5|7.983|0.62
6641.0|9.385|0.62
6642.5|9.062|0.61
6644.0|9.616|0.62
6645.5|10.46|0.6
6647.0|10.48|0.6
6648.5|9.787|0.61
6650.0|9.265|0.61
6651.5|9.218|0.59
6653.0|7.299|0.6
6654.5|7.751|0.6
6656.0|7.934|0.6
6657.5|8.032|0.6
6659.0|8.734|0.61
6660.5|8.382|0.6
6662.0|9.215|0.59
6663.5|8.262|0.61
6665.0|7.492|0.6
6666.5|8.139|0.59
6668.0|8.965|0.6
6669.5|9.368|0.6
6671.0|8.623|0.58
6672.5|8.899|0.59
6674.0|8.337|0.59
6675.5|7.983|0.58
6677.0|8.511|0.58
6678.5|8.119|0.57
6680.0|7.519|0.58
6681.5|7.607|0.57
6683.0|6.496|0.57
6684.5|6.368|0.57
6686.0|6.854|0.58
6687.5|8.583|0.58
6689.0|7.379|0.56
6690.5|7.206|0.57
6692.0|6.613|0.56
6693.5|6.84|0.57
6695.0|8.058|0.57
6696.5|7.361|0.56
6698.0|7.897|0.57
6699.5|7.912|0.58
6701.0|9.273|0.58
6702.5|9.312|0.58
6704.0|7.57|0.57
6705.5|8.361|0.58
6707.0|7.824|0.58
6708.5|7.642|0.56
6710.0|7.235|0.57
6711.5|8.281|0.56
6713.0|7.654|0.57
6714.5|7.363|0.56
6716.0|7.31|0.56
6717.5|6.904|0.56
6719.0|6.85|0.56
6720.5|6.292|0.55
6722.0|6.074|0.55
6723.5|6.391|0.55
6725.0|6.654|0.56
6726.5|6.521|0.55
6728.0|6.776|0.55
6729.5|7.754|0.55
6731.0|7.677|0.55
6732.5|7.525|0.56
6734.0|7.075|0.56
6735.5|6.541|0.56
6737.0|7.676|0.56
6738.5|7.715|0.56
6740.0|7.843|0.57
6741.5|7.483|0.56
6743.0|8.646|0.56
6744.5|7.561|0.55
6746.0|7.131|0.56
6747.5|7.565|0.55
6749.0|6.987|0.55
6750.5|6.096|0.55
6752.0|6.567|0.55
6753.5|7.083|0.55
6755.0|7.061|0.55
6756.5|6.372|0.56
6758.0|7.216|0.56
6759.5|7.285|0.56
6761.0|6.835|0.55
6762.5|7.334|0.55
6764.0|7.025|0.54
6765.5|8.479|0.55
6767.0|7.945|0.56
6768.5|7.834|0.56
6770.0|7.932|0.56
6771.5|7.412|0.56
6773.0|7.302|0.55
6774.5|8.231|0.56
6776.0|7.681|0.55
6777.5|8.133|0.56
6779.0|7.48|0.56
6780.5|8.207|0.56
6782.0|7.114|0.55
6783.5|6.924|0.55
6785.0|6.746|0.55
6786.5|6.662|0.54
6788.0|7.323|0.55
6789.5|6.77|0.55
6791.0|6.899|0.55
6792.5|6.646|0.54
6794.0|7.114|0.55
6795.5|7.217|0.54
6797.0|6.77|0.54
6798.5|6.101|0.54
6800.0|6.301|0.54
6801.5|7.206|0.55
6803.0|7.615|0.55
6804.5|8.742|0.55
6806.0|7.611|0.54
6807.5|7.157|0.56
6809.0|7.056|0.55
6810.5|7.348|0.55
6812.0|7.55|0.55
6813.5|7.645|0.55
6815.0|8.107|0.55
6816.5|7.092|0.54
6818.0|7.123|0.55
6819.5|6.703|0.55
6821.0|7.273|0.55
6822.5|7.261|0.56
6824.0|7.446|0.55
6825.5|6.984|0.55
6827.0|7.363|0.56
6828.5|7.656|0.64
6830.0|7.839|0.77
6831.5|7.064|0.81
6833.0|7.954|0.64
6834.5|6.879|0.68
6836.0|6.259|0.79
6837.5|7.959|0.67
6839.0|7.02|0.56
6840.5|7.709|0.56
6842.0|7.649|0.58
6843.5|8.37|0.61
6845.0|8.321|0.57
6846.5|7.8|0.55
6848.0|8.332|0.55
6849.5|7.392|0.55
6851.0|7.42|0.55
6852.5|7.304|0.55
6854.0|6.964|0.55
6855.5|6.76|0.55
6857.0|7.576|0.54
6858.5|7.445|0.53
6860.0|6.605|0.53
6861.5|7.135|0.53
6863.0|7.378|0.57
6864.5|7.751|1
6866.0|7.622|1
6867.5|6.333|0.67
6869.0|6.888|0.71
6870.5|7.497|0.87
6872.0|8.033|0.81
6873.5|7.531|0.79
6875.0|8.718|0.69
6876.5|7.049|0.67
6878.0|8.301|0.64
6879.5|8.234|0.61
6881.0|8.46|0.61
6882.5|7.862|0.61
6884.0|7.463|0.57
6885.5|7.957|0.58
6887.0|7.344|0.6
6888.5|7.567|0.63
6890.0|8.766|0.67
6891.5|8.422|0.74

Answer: 0.9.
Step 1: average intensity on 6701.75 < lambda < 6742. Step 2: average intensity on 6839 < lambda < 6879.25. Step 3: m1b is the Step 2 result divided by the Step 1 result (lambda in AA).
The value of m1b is 1.03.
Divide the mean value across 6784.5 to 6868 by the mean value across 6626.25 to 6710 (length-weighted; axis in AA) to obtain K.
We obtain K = 0.87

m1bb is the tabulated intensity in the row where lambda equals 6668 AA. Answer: 8.965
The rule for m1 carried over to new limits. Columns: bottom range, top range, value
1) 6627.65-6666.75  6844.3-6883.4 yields 0.84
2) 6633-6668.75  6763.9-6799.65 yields 0.82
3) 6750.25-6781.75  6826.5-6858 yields 1.01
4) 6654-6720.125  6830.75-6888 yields 0.96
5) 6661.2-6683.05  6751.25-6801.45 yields 0.87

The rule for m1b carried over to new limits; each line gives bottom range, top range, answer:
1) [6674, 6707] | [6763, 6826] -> 0.95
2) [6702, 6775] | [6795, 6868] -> 1.00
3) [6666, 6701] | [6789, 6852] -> 0.94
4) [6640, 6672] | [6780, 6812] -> 0.81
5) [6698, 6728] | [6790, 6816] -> 0.97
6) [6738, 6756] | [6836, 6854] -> 1.05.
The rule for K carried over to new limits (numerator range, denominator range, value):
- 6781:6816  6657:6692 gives 0.89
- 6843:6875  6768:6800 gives 1.03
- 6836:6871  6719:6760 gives 1.05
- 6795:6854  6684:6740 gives 1.00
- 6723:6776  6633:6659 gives 0.80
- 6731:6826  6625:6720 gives 0.88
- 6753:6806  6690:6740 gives 0.98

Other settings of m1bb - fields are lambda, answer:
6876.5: 7.049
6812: 7.55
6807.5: 7.157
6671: 8.623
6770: 7.932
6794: 7.114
